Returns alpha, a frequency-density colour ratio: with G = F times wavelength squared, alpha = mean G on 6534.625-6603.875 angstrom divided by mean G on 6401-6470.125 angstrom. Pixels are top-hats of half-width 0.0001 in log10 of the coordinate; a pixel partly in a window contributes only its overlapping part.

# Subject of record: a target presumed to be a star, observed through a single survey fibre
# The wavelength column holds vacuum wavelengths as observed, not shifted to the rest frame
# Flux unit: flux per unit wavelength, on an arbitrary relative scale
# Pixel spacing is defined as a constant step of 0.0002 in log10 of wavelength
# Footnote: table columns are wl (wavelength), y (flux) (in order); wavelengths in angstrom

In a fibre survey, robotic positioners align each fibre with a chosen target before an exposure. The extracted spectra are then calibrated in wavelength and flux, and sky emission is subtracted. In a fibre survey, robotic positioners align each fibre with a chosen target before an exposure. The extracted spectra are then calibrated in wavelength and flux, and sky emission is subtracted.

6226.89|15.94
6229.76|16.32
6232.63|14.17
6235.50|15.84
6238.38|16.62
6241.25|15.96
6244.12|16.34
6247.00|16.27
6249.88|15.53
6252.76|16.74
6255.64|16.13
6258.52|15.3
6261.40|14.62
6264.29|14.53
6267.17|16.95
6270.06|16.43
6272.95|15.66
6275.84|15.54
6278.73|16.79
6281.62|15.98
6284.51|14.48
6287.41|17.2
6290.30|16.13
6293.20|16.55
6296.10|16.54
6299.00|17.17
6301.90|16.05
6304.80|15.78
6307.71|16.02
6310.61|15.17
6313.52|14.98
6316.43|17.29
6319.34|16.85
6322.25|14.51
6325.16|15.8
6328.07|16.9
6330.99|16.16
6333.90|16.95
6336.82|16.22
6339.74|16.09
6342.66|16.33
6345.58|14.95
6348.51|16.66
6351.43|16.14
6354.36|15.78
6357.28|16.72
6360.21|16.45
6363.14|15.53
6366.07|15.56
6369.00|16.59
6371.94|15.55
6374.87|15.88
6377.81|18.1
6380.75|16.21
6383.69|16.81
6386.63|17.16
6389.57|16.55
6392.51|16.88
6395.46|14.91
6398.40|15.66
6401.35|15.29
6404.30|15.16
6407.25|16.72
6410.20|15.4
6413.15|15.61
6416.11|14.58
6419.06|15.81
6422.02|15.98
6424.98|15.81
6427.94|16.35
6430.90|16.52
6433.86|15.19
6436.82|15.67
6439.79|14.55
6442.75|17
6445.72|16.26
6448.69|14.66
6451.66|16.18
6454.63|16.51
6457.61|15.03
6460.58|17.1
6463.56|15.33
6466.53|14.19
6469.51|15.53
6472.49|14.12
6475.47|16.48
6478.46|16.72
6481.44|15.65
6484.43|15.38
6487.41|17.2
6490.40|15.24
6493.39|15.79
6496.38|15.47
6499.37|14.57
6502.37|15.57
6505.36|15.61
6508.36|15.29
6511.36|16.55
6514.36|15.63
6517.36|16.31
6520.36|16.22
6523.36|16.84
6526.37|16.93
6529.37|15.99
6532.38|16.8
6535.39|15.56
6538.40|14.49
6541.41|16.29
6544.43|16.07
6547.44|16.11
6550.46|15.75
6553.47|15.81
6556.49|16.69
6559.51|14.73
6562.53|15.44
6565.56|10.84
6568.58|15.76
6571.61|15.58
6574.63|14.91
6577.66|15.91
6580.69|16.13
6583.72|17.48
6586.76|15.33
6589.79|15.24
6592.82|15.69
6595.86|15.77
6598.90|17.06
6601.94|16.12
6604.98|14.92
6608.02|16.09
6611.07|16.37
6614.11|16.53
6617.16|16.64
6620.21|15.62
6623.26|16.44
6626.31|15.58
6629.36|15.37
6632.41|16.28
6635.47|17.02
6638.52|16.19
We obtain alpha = 1.04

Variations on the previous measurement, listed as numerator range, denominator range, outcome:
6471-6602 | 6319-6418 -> 1.03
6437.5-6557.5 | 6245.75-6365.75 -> 1.05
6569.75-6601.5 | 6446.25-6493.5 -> 1.05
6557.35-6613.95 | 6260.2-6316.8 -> 1.07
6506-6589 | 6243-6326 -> 1.07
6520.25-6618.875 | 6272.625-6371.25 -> 1.06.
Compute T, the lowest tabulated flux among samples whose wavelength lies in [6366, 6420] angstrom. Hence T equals 14.58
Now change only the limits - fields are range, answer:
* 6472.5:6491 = 15.24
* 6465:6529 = 14.12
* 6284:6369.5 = 14.48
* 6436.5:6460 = 14.55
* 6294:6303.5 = 16.05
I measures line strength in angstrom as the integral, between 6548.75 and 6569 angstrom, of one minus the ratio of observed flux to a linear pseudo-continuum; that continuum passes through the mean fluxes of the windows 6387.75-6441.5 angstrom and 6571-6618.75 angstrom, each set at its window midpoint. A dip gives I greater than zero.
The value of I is 1.23 angstrom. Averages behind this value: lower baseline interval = 15.7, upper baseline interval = 16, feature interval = 15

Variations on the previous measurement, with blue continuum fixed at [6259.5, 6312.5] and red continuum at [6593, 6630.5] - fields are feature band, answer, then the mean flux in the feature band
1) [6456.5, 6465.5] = 0.1 angstrom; 15.8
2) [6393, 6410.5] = 0.4 angstrom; 15.6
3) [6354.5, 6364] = -0.1 angstrom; 16.2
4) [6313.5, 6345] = -0.5 angstrom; 16.2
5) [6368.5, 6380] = -0.4 angstrom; 16.5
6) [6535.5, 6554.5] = 0.3 angstrom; 15.7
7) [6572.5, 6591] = 0.2 angstrom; 15.8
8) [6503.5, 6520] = 0.1 angstrom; 15.9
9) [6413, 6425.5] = 0.4 angstrom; 15.5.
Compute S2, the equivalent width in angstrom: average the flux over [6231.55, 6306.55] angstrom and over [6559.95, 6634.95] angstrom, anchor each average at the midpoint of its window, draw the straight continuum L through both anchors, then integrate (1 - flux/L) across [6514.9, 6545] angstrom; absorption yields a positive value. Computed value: -0.7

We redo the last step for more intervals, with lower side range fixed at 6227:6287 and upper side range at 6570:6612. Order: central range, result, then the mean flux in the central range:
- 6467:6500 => 0.5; 15.6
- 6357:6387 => -1.0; 16.4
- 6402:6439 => 0.4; 15.7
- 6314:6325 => -0.1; 16.1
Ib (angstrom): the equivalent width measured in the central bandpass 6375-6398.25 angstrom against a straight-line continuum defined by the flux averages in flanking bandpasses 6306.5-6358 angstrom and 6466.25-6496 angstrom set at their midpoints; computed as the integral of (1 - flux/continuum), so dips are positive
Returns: -0.9 angstrom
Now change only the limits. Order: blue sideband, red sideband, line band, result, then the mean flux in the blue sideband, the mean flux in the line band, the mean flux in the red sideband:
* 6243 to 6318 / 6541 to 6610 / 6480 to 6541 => -0.6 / 16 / 15.9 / 15.6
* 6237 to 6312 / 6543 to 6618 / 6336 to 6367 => -0.2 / 16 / 16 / 15.7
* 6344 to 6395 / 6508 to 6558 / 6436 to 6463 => 0.5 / 16.3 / 15.9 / 16.1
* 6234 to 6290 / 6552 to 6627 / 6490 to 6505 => 0.4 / 15.9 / 15.4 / 15.7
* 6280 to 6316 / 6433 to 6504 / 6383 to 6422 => -0.2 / 16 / 15.9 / 15.6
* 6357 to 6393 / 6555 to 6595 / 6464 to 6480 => 0.5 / 16.4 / 15.4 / 15.4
